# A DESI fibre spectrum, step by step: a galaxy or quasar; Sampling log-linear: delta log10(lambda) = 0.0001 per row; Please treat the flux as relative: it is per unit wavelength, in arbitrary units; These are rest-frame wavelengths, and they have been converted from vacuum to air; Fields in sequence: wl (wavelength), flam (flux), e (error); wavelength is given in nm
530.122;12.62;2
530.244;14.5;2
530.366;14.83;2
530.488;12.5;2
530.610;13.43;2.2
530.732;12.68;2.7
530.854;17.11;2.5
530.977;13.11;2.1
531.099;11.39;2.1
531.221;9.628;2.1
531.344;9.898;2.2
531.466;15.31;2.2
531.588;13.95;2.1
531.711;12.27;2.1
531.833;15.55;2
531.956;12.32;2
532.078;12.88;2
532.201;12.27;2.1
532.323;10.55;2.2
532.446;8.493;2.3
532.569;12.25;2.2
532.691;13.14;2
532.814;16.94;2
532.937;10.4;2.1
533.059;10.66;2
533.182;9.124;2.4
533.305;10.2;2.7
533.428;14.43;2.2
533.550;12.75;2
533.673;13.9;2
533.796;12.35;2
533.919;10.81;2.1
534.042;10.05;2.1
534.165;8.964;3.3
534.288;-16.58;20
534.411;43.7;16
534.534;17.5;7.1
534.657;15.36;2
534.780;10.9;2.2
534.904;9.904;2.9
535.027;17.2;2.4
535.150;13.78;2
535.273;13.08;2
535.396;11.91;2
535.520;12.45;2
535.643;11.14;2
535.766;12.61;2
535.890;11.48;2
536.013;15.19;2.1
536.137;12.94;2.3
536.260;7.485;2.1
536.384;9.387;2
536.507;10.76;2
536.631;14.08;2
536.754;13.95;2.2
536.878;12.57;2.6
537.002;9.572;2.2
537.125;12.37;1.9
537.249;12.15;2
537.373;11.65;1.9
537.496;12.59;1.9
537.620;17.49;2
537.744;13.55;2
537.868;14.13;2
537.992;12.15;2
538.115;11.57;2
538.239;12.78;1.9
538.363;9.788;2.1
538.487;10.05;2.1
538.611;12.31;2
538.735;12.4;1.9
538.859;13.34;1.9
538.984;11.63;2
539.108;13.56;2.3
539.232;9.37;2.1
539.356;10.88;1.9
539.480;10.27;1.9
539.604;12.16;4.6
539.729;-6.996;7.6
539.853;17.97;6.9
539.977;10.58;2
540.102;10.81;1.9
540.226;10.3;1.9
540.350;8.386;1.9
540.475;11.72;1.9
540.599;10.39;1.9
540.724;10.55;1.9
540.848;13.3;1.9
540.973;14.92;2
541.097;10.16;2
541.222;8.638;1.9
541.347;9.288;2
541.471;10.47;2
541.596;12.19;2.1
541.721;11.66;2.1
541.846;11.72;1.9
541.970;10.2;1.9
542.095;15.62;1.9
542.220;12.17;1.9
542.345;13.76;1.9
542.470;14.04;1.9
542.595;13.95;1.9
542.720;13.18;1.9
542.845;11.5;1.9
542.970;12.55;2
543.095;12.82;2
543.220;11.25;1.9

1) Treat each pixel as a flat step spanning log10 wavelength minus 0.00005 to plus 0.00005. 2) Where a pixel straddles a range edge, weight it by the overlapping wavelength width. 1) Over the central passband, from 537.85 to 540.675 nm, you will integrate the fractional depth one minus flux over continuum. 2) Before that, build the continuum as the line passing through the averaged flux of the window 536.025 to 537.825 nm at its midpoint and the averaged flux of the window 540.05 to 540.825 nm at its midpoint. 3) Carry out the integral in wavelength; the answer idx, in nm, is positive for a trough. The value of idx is 0.083 nm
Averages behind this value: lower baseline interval 12.3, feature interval 10.8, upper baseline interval 10.5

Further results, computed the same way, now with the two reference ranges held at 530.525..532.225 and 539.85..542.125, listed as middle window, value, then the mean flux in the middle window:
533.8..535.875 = -0.04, 12.6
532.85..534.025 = 0.09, 11.7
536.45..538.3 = -0.13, 12.8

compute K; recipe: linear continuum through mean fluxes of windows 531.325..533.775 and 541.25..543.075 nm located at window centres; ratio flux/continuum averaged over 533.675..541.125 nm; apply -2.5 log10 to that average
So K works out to 0.041 mag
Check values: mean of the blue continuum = 12.4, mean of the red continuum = 12.2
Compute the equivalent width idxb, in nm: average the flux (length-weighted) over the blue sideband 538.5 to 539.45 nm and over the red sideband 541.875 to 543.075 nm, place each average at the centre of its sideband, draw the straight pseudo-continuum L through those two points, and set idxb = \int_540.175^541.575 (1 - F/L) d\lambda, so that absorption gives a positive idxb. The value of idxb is 0.184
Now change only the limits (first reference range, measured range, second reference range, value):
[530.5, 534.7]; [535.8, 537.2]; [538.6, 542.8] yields 0.02 nm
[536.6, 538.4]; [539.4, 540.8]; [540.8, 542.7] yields 0.30 nm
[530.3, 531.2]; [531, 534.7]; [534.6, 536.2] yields 0.24 nm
